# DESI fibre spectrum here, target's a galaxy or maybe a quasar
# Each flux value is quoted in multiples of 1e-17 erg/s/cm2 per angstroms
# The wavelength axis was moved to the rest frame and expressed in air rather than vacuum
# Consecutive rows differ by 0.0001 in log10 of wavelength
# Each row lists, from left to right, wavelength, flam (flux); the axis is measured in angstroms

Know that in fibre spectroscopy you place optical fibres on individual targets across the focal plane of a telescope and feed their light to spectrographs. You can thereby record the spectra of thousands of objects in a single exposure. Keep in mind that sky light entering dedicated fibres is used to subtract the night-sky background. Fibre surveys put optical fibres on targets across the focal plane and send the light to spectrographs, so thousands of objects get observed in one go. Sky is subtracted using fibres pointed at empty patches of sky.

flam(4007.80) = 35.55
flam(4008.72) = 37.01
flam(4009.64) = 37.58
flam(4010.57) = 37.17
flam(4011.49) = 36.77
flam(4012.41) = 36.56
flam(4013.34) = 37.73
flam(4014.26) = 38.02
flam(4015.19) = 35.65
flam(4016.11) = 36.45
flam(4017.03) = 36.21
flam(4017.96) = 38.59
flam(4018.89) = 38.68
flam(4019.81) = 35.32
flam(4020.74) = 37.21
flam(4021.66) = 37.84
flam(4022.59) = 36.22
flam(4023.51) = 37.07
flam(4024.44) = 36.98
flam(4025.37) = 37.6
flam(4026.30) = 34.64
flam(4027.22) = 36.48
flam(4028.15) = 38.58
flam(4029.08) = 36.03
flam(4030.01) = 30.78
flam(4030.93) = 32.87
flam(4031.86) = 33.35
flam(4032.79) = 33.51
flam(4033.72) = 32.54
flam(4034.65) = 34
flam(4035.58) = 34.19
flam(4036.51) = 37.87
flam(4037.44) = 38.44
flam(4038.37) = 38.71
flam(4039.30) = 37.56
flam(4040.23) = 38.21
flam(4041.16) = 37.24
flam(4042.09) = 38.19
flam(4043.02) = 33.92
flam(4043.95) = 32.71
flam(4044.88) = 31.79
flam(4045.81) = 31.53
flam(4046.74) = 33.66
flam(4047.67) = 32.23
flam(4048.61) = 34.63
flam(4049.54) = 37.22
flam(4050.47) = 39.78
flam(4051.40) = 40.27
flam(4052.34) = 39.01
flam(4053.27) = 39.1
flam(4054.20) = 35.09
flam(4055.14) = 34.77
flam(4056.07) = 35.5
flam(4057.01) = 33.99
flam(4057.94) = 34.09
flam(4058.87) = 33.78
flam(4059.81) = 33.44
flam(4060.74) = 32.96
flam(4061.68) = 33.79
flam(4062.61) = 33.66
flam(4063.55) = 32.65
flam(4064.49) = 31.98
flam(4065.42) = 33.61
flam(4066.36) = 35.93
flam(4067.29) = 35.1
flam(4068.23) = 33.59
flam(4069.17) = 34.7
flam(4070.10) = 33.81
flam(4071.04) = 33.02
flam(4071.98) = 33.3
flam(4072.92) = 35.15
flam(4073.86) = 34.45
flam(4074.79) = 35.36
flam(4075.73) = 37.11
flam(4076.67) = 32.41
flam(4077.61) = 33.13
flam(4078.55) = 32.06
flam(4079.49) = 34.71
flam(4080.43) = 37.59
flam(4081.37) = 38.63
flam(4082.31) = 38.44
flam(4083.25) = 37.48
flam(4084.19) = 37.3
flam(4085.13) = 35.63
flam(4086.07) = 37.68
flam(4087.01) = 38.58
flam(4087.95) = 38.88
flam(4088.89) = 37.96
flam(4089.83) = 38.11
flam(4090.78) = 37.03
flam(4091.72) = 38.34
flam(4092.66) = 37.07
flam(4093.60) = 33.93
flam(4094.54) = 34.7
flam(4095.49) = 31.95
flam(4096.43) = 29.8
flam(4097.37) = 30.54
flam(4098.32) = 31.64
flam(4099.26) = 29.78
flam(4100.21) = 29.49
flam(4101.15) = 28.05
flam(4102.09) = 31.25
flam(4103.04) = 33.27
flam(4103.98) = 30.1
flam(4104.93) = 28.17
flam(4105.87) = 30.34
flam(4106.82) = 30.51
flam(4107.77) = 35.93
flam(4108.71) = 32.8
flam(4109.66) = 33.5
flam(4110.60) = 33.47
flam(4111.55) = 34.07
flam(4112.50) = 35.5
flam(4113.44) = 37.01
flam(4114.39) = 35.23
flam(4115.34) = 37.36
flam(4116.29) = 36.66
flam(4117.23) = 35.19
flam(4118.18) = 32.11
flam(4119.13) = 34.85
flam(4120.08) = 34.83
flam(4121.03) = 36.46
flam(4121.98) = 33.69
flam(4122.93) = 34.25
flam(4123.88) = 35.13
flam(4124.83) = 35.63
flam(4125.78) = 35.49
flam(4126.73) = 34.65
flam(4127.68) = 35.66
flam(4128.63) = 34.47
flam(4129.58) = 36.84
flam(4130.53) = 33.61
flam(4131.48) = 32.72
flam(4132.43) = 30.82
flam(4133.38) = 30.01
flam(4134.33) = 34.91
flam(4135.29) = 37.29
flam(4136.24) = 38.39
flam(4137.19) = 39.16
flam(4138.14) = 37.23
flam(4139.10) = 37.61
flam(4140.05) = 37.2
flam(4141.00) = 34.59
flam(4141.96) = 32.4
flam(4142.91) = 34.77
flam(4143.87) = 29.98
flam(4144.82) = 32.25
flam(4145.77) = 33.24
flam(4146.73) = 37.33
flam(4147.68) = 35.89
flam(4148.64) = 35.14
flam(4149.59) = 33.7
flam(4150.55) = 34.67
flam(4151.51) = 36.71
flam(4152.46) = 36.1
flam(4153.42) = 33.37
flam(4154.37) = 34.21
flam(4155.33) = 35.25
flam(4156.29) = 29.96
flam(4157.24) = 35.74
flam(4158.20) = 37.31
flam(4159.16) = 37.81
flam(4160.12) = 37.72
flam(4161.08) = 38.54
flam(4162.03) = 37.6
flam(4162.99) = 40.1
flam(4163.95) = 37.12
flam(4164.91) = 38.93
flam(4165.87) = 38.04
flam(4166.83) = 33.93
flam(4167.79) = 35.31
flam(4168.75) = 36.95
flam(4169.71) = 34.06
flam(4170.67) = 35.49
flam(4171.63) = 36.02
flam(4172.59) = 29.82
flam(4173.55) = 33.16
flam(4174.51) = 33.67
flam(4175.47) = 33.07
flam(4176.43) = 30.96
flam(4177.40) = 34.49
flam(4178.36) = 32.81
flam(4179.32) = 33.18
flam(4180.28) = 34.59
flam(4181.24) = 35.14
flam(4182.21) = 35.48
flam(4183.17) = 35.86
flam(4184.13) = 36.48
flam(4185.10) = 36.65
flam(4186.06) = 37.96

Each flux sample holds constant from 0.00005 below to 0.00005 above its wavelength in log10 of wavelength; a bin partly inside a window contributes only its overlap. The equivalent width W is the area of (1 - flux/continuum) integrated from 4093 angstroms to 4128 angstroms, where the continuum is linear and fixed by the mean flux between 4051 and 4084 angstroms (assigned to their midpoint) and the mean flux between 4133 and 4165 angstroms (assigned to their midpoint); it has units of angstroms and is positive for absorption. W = 2.0 angstroms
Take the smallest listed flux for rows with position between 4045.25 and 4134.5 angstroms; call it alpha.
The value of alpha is 28.05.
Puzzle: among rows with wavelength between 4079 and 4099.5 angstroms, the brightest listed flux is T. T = 38.88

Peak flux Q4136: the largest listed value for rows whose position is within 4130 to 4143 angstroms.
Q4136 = 39.16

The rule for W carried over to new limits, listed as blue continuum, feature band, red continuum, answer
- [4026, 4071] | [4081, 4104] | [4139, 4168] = 0.4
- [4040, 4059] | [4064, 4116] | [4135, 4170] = 2.0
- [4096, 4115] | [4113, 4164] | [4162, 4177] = -2.5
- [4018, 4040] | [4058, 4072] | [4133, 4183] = 0.8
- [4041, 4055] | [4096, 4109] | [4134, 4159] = 1.7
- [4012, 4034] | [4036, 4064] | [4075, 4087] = 0.4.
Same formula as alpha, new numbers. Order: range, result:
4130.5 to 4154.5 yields 29.98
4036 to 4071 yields 31.53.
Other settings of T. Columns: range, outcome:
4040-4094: 40.27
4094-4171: 40.1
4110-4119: 37.36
